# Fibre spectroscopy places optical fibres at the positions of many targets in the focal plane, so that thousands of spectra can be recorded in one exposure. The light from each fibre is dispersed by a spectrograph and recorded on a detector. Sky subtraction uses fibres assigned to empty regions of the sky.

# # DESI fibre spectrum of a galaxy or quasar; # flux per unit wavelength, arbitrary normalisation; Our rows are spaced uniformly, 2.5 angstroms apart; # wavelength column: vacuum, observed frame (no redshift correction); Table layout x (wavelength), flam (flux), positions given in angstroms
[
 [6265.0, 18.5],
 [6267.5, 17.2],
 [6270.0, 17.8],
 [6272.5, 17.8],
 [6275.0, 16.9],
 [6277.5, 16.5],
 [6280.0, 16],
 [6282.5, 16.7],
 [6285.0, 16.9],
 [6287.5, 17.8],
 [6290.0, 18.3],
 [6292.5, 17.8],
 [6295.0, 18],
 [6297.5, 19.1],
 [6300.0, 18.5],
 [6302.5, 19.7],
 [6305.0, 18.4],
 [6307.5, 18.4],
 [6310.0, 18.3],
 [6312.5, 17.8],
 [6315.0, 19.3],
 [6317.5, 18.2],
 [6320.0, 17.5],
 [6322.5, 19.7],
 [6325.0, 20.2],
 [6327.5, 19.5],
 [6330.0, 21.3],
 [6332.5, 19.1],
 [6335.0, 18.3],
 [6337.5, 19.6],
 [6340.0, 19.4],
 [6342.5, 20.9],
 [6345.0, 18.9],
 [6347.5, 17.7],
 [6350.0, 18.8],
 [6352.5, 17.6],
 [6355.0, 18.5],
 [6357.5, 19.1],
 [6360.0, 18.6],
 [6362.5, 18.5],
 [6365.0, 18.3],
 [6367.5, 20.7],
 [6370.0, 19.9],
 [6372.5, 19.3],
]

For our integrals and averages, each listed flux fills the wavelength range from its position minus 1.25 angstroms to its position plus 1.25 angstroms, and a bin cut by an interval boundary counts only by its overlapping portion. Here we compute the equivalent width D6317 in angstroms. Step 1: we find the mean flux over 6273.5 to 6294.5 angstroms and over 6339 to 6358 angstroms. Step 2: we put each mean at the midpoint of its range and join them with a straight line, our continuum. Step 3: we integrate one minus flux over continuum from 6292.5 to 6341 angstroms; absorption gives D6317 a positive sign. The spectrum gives -2.5 angstroms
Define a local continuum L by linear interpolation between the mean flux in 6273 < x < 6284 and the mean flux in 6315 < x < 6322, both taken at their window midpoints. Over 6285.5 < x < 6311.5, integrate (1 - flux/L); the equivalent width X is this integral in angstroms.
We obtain -1.4 angstroms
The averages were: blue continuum 16.6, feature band 18.4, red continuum 18.3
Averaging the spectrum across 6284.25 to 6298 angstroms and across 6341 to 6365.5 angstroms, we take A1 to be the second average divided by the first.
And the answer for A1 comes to 1.04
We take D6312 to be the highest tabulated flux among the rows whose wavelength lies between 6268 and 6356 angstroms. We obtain 21.3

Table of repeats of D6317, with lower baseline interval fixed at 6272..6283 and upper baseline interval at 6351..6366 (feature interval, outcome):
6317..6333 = -1.53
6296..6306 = -0.99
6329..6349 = -1.49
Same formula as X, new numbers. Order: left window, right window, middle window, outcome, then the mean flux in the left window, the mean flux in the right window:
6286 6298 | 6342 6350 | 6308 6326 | -0.17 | 18.1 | 18.9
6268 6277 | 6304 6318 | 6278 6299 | 0.32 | 17.4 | 18.4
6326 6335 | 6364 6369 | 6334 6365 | 1.34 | 19.7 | 19.6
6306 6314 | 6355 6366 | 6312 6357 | -1.54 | 18.2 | 18.6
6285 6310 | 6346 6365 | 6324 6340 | -1.09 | 18.4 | 18.4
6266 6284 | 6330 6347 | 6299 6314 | -0.27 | 17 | 19.4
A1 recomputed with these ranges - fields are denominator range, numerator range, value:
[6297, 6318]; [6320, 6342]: 1.05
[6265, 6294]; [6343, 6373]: 1.09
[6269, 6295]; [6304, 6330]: 1.09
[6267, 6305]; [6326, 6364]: 1.08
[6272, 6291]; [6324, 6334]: 1.17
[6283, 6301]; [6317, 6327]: 1.06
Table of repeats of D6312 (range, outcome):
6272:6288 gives 17.8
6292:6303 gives 19.7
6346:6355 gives 18.8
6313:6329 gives 20.2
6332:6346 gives 20.9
